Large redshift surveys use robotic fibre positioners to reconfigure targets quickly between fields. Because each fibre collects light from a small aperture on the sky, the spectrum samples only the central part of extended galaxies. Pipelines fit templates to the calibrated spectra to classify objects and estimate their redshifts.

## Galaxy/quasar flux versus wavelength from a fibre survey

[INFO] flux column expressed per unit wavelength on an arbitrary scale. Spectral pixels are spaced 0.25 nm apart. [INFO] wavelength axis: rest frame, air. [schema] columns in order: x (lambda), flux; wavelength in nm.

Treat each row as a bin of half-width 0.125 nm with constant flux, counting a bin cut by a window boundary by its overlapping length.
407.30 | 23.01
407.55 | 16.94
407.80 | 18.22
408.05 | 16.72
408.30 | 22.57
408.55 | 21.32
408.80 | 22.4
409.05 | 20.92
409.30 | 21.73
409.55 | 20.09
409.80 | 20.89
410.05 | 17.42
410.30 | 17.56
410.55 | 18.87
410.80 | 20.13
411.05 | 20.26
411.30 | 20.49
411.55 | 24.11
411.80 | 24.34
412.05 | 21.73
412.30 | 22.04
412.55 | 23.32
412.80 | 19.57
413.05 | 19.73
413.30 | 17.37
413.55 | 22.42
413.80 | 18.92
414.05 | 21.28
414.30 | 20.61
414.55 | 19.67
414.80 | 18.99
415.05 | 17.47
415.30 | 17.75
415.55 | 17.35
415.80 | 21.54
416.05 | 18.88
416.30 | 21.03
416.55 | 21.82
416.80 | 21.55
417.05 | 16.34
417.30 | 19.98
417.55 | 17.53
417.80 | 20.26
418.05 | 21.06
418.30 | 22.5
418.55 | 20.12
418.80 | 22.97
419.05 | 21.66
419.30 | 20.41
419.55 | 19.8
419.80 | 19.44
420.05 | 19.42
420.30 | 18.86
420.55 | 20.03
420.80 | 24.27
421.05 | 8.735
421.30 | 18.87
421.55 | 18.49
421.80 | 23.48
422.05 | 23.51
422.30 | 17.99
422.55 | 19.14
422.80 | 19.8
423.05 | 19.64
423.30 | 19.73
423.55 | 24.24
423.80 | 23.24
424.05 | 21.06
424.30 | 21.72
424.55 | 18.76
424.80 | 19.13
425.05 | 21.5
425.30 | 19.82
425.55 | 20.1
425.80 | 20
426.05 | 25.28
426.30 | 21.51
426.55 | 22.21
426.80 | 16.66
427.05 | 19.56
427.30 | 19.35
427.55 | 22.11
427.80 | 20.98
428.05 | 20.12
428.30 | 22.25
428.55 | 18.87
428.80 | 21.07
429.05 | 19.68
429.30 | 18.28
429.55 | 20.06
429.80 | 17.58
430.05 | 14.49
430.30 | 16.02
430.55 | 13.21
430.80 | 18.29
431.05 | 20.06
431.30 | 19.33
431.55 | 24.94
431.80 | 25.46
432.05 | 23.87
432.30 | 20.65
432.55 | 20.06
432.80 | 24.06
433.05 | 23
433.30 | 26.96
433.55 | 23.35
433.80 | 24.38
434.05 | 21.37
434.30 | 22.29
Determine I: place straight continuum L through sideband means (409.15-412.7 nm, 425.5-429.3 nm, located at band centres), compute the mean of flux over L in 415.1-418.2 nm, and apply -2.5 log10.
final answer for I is 0.07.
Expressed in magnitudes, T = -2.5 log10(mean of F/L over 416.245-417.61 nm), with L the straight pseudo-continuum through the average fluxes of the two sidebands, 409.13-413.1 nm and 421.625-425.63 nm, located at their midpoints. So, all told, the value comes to 0.06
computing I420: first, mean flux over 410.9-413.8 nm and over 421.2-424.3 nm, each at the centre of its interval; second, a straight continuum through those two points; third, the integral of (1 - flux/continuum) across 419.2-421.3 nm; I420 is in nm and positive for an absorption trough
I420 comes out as 0.21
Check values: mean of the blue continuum 21.3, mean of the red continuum 20.8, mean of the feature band 18.9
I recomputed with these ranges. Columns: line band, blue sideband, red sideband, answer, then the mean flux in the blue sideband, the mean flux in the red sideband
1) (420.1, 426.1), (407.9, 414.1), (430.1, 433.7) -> 0.04 mag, 20.6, 21.3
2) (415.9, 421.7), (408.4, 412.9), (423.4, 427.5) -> 0.06 mag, 21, 20.9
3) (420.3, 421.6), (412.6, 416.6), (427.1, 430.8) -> 0.07 mag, 19.7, 18.9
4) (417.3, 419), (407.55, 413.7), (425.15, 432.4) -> -0.02 mag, 20.5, 20.1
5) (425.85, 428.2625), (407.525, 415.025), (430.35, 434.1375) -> 0.03 mag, 20.4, 21.8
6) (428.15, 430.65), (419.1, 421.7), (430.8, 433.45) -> 0.19 mag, 19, 22.6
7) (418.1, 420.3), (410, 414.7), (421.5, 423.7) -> 0.00 mag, 20.6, 20.8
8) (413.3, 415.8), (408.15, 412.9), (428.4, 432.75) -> 0.07 mag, 21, 19.6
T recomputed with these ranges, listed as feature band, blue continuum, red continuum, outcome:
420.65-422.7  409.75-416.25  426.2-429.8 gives 0.043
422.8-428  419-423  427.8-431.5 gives -0.089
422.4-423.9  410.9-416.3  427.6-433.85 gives -0.018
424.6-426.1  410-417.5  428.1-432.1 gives -0.052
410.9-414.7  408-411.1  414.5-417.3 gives -0.070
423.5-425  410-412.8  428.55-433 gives -0.052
